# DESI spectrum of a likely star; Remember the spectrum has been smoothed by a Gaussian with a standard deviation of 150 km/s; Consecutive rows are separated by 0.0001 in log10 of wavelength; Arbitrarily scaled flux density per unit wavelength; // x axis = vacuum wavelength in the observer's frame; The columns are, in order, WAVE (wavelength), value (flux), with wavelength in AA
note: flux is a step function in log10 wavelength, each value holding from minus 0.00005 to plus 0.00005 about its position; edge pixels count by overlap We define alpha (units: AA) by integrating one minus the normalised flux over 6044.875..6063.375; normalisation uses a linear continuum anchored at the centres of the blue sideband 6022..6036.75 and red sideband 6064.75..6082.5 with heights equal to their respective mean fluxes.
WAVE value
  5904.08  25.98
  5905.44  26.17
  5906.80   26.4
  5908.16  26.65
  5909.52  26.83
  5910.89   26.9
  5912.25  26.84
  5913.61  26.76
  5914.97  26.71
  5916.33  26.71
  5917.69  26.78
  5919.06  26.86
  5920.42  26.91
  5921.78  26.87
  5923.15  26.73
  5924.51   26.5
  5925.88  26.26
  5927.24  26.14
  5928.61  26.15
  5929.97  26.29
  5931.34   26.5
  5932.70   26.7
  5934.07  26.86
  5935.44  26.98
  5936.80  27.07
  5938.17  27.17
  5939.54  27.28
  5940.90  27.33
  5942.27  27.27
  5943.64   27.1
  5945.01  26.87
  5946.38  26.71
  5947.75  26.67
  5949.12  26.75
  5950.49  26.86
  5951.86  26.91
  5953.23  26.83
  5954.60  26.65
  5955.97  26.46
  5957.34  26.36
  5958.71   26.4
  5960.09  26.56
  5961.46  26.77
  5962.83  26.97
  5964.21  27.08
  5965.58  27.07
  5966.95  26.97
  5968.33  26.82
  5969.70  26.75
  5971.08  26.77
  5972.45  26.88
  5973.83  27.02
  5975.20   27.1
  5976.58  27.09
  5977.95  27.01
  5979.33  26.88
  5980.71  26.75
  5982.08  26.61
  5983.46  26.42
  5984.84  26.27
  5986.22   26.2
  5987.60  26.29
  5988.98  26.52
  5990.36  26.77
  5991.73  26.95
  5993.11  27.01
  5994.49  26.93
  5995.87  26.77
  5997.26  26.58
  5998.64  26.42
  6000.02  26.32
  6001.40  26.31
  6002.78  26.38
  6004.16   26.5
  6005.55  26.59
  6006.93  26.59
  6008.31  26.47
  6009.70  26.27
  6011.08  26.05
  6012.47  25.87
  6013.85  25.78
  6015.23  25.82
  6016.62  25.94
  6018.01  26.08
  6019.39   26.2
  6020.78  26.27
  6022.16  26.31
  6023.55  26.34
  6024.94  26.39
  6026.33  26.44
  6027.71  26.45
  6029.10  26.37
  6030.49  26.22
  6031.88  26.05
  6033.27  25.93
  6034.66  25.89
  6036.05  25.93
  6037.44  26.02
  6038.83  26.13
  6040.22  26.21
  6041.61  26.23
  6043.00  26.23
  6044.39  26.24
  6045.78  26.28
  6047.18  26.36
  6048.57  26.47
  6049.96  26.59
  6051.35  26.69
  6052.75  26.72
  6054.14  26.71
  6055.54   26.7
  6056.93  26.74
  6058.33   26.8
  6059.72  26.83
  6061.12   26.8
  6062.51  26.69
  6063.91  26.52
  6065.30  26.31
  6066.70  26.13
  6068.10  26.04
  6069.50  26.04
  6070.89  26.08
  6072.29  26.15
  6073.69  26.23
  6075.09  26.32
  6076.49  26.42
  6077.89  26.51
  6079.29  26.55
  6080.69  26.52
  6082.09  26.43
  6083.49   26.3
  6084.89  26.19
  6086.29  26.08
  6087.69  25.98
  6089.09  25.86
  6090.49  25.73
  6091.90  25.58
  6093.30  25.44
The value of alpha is -0.3 AA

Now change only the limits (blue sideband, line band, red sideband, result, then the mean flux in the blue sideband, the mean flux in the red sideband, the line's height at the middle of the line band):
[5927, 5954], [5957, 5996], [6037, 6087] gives -0.08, 26.8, 26.4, 26.7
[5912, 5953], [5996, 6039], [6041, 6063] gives 0.65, 26.8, 26.6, 26.6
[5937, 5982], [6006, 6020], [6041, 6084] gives 0.28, 26.9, 26.4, 26.7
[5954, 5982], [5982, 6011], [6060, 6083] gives 0.19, 26.8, 26.4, 26.7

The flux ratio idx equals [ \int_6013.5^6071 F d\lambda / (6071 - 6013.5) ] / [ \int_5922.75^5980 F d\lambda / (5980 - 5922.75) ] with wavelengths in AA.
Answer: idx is 0.98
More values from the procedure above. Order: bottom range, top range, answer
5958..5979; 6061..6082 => 0.98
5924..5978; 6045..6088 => 0.99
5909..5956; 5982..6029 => 0.99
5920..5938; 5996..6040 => 0.99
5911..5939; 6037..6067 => 0.99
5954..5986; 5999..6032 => 0.98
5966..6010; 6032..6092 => 0.99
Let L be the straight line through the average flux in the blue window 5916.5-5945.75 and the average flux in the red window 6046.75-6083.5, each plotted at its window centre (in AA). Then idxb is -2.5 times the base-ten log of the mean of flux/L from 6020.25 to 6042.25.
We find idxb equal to 0.01 mag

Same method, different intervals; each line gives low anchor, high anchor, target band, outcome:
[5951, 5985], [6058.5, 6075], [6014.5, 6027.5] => 0.01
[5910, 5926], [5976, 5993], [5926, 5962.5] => 0.00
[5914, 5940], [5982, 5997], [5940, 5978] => -0.01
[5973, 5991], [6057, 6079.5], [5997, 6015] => 0.01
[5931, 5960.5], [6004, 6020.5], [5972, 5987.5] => -0.01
